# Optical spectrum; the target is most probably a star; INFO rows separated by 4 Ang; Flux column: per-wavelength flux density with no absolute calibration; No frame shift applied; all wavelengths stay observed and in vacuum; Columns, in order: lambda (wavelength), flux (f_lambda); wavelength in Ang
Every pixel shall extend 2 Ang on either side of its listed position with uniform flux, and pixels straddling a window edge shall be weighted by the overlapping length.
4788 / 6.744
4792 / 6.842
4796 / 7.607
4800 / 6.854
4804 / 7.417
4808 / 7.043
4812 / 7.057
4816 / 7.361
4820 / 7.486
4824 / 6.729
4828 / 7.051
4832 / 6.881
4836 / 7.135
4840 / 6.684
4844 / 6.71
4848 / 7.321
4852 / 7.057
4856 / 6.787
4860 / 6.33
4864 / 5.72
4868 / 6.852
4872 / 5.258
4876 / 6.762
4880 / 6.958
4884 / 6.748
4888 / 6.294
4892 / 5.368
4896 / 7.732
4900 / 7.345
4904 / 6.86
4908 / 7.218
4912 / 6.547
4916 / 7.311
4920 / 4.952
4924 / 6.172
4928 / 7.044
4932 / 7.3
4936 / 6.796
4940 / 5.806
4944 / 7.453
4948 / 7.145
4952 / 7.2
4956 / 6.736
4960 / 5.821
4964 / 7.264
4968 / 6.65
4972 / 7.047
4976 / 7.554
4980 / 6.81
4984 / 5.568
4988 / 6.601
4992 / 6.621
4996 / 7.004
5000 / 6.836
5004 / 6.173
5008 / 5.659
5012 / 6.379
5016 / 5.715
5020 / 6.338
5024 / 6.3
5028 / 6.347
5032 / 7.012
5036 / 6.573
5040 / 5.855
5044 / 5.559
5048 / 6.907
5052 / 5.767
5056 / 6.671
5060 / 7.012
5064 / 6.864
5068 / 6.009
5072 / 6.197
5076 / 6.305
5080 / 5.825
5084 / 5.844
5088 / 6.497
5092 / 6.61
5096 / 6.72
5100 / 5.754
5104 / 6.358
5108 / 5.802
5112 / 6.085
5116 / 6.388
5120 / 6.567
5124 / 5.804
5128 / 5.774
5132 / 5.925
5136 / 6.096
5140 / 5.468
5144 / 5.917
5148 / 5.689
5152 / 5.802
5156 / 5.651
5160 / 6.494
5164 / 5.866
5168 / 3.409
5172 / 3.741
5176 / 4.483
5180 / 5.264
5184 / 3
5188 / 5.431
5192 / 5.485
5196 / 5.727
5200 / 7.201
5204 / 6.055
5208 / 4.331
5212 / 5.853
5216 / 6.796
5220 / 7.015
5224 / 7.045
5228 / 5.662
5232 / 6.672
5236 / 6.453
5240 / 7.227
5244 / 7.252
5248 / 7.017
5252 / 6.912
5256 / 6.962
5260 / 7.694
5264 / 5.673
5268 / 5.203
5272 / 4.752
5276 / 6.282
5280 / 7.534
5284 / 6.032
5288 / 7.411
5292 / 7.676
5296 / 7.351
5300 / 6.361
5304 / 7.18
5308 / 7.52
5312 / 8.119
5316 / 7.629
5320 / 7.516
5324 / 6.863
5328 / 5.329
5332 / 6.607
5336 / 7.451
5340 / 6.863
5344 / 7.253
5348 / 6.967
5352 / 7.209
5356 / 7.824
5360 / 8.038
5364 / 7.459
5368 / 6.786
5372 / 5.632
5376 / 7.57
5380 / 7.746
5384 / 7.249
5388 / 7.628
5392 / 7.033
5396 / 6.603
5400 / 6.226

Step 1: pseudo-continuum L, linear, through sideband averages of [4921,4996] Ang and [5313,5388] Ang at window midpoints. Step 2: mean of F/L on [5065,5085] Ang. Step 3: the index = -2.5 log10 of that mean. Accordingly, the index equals 0.13 mag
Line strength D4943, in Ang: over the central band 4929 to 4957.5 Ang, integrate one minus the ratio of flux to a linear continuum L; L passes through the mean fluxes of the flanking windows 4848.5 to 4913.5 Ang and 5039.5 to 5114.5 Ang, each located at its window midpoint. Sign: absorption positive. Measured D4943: -1.82 Ang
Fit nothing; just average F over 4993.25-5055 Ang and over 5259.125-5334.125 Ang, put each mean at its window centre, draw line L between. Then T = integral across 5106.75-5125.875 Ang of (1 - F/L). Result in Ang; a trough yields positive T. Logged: 0.9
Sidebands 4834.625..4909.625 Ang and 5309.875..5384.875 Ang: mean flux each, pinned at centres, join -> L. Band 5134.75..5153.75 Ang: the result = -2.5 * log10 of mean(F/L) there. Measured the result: 0.20 mag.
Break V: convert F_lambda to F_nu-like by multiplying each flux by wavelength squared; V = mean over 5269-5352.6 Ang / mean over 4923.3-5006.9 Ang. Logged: 1.2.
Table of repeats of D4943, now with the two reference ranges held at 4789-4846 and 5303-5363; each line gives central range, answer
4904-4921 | 1.07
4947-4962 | 0.85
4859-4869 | 1.17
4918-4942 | 2.53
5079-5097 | 2.13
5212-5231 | 1.70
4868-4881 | 1.32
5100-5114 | 2.19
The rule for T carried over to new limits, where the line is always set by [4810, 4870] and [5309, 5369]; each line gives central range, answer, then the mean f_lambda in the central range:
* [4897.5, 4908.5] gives -0.4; 7.16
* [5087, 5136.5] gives 6.2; 6.18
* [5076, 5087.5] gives 1.7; 6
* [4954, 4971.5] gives 0.8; 6.65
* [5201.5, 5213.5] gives 2.8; 5.47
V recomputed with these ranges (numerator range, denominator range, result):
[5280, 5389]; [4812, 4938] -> 1.27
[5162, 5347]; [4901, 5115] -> 1.08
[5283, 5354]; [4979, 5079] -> 1.25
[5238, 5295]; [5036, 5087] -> 1.16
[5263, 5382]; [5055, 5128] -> 1.21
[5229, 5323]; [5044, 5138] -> 1.18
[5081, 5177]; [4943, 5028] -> 0.93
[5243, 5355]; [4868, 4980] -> 1.19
